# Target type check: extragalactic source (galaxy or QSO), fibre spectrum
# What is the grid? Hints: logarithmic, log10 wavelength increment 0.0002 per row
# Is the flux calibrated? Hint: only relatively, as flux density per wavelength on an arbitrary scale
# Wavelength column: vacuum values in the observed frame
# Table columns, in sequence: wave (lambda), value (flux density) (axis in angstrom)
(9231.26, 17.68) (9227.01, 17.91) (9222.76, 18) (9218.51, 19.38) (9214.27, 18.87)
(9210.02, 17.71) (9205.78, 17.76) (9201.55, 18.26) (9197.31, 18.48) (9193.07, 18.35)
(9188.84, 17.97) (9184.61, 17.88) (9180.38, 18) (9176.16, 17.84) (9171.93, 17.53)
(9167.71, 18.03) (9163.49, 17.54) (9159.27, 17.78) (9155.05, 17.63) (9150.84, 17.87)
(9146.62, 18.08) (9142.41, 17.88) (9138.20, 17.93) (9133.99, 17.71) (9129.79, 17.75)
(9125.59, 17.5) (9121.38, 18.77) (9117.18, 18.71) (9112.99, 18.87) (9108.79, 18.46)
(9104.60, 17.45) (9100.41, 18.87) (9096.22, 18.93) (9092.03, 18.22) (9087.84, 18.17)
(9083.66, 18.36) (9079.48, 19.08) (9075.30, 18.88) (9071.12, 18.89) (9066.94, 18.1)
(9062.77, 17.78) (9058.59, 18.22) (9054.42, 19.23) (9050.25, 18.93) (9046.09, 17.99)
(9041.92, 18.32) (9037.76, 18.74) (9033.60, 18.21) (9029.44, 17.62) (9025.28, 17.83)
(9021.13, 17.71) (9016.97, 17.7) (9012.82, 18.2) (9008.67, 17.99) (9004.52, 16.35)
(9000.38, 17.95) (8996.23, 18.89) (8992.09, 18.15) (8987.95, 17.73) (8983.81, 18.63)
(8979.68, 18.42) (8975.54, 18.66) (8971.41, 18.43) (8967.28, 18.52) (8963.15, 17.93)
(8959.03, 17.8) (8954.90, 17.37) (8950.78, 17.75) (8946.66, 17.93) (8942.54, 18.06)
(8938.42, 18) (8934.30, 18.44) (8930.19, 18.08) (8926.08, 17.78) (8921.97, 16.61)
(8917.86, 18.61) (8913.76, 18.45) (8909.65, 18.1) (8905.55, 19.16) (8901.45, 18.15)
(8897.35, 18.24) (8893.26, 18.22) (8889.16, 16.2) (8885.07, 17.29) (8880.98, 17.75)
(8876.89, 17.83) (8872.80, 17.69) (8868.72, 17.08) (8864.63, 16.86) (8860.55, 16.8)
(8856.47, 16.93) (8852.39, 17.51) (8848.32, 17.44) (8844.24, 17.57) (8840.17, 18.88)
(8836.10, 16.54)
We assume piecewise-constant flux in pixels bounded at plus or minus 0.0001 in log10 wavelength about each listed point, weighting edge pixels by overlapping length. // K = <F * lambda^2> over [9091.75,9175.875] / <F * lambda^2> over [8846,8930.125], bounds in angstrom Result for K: 1.1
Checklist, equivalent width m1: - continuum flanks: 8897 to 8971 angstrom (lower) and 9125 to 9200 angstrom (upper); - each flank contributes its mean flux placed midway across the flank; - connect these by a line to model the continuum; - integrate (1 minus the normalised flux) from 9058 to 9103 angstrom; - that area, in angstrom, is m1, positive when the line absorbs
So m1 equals -1.4 angstrom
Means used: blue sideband 18.1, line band 18.5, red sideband 17.9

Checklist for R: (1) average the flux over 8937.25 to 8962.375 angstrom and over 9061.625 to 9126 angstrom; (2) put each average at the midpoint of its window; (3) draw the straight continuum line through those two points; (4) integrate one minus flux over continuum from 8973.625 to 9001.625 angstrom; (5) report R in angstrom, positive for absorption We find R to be -0.6 angstrom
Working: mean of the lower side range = 17.8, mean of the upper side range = 18.5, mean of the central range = 18.4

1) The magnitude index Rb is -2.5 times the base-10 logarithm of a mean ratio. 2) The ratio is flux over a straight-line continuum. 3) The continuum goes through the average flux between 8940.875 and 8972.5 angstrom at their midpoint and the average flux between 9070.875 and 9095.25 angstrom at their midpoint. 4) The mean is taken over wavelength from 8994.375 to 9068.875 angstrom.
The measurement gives 0.01 mag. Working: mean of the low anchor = 18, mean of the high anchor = 18.6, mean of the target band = 18.1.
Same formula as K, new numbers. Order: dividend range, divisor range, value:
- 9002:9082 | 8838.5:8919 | 1.06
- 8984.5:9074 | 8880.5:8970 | 1.03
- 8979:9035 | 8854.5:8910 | 1.05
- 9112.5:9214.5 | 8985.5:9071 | 1.02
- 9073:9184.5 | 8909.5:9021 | 1.04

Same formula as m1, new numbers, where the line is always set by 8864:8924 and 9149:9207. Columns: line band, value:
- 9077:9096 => -0.7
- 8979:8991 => -0.3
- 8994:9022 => 0.0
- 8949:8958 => 0.1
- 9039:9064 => -0.8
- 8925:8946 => -0.3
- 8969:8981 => -0.5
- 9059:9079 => -0.7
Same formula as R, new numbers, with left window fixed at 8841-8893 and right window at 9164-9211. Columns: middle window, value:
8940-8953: -0.3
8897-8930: -1.4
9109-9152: -0.6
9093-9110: -0.6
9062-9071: -0.2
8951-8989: -1.4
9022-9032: -0.1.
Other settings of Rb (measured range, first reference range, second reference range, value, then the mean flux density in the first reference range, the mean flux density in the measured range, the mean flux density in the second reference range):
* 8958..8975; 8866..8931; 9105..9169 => -0.02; 17.8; 18.2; 18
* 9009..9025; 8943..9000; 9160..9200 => 0.01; 18.2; 17.9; 18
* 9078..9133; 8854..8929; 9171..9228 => -0.02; 17.7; 18.4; 18.2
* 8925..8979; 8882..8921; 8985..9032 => -0.01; 18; 18.1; 17.8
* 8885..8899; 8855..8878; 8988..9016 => -0.01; 17.2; 17.5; 17.9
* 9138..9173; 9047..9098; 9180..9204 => 0.03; 18.5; 17.8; 18.2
